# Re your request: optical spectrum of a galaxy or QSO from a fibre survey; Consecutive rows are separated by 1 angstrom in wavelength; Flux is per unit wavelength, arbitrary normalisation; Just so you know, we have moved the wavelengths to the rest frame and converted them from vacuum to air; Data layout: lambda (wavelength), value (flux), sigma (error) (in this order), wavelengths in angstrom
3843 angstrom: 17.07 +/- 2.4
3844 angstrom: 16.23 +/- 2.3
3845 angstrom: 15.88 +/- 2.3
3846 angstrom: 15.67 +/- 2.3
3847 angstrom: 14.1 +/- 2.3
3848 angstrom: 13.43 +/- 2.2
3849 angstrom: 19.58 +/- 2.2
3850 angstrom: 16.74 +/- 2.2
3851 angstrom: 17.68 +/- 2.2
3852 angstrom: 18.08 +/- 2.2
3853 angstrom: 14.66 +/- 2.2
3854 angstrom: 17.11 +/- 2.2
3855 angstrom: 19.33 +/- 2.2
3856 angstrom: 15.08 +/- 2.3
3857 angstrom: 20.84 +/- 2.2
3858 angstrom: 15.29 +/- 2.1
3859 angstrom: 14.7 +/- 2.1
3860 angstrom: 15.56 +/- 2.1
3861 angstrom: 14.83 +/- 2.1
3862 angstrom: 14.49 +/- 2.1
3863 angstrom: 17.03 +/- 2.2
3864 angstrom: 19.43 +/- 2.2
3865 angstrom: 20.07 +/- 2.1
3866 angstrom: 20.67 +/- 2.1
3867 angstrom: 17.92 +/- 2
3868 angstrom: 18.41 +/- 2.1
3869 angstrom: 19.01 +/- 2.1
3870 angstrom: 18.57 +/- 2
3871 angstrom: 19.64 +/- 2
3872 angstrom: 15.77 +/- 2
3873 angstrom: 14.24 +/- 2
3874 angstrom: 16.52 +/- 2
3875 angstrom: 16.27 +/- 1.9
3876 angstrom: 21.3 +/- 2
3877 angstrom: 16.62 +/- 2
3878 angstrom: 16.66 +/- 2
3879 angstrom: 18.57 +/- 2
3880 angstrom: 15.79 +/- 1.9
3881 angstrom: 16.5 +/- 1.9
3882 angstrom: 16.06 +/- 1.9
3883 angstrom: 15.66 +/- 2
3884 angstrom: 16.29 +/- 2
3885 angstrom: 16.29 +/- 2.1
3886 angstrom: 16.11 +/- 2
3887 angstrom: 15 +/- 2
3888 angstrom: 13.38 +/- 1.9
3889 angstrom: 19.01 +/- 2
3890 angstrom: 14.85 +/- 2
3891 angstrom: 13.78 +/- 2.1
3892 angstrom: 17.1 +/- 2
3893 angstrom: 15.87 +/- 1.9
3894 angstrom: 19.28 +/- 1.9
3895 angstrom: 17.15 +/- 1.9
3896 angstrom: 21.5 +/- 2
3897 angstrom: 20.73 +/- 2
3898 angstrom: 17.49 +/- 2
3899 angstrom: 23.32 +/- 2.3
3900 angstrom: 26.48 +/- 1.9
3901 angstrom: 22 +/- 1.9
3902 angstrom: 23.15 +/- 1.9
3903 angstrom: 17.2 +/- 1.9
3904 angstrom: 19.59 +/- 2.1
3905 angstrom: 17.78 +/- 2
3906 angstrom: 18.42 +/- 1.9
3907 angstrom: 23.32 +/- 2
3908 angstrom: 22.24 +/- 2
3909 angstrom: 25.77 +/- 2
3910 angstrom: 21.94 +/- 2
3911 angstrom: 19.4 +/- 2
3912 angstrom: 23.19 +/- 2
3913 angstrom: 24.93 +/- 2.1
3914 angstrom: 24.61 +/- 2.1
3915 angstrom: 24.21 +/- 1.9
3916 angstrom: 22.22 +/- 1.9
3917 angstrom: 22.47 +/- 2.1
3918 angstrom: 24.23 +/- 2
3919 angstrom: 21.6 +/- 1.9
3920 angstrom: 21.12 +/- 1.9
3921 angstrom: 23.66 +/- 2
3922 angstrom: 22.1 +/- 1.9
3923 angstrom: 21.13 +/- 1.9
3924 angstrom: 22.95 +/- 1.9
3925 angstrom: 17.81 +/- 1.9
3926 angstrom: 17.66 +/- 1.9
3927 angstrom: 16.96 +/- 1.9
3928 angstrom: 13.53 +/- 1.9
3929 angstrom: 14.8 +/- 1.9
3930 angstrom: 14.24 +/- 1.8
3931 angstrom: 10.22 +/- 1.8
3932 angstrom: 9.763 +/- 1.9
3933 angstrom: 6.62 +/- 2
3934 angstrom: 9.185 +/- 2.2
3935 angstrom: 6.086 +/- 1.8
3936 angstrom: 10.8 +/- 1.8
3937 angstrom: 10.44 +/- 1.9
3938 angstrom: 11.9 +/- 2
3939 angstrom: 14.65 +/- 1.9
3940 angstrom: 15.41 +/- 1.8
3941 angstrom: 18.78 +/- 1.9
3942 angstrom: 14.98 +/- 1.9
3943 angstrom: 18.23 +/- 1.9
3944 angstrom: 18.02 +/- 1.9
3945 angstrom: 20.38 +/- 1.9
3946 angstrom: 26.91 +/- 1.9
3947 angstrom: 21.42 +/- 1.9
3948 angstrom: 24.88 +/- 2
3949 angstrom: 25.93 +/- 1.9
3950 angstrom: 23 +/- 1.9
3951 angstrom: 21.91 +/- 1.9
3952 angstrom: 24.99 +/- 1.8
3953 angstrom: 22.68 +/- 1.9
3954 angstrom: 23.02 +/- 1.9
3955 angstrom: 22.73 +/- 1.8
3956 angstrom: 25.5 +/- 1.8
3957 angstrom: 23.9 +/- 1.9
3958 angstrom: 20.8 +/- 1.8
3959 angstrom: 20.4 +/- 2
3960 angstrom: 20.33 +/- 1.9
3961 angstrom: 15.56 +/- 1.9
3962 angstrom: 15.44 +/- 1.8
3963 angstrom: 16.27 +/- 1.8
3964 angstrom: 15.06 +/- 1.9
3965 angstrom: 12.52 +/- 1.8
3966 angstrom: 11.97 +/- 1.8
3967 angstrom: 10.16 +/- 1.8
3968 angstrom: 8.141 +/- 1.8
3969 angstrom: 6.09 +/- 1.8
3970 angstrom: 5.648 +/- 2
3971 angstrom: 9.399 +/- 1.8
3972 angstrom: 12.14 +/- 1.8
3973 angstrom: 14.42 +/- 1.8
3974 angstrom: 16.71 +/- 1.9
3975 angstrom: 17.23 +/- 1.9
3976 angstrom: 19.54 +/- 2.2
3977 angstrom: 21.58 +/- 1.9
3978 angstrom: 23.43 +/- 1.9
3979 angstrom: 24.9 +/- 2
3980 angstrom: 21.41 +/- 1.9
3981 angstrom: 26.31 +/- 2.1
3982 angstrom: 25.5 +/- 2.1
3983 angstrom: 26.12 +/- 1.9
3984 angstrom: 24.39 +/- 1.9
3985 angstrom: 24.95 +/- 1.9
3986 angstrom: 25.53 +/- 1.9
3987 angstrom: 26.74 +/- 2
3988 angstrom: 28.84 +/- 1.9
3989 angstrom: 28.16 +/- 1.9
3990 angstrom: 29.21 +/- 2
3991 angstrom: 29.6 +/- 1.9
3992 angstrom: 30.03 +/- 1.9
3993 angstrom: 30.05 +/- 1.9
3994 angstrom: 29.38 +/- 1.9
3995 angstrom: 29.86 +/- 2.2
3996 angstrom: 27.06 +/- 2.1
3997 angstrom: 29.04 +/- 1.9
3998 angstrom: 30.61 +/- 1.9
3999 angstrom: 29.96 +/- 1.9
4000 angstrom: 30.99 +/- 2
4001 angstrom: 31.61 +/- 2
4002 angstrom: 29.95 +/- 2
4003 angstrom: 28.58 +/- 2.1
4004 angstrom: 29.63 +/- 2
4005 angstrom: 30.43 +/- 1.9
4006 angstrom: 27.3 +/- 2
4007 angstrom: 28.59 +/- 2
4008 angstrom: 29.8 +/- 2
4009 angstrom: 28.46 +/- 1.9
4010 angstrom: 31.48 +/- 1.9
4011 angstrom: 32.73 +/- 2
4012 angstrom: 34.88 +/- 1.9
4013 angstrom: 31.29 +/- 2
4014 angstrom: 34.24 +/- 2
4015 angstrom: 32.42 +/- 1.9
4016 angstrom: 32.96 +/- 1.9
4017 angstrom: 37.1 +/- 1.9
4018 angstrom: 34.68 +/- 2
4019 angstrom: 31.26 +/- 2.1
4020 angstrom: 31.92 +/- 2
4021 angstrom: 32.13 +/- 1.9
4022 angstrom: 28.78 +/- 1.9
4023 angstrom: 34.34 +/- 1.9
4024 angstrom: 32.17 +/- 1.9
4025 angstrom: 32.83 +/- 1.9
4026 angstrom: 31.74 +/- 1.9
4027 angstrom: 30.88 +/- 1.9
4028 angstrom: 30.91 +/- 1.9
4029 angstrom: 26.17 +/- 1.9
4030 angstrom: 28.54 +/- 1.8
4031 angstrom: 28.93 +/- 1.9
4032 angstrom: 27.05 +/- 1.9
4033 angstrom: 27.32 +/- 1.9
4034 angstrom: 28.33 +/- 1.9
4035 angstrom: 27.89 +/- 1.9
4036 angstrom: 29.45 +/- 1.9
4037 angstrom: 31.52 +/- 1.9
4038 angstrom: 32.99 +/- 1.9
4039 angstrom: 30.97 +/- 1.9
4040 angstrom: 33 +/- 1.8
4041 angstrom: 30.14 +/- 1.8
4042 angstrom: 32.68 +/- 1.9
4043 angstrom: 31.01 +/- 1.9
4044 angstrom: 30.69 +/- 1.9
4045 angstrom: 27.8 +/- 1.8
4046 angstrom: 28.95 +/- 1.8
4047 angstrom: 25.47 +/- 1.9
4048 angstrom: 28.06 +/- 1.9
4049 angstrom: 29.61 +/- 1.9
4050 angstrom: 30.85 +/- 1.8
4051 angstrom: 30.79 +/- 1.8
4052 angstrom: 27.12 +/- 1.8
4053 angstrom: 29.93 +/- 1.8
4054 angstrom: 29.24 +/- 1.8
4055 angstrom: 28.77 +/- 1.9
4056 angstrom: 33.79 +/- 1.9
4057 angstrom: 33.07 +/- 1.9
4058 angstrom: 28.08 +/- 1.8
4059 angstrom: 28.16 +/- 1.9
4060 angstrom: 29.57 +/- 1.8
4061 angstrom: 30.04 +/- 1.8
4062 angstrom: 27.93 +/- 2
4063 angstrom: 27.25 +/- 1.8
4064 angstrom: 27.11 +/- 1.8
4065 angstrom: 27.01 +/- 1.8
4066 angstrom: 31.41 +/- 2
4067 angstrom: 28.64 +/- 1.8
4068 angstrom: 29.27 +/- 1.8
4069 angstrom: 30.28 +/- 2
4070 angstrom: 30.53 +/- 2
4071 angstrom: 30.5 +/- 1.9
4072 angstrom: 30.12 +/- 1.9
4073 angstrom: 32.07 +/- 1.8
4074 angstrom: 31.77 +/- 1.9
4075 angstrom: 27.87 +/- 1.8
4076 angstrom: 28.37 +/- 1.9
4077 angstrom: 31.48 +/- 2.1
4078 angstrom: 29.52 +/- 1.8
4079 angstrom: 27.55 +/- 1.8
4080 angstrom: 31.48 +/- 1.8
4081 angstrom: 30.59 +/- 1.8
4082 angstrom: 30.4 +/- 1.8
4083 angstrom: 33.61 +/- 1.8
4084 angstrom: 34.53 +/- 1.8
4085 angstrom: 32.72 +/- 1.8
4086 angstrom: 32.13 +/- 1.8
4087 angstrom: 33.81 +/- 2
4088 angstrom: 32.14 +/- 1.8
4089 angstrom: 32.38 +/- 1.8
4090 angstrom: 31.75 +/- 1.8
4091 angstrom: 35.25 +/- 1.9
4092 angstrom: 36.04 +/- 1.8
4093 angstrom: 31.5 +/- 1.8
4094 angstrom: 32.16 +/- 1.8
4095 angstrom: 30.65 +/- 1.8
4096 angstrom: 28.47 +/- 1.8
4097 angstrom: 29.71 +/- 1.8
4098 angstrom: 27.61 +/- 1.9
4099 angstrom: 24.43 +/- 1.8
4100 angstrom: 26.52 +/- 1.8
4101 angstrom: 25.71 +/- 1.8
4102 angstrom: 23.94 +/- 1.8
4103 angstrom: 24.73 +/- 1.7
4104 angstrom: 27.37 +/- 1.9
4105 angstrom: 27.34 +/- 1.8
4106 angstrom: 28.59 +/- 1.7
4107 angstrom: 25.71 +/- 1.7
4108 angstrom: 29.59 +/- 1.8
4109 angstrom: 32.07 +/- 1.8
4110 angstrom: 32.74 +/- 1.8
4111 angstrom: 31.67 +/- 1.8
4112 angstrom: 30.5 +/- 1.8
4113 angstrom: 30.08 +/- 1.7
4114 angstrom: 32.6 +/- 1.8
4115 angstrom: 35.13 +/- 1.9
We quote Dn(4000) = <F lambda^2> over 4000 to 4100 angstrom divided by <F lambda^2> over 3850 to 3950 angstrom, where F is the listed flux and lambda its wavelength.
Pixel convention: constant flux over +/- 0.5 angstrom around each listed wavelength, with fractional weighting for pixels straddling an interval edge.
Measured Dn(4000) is 1.8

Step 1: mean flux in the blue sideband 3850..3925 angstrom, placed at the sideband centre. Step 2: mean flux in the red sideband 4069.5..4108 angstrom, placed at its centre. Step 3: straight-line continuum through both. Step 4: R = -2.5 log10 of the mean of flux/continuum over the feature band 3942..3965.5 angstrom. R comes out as 0.09 mag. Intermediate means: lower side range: 18.9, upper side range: 30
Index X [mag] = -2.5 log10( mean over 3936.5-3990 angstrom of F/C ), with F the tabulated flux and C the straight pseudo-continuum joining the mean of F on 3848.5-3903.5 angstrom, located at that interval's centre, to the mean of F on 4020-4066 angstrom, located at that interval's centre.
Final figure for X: 0.23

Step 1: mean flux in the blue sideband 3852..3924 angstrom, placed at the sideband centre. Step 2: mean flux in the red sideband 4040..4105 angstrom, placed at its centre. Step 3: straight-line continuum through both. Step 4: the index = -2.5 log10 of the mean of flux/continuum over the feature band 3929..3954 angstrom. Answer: 0.304 mag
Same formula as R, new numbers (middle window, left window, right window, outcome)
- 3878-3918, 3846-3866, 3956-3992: -0.10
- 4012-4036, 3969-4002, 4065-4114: -0.18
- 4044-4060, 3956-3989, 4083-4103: -0.11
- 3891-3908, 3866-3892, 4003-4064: -0.07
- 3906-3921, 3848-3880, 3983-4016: -0.05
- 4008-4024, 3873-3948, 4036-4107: -0.25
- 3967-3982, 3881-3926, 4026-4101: 0.44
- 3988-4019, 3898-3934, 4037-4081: -0.18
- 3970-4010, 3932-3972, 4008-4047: -0.07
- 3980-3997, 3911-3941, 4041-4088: -0.19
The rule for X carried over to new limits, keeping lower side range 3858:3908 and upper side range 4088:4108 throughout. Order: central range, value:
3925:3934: 0.48 mag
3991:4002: -0.25 mag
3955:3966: 0.18 mag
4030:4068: -0.12 mag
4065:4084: -0.09 mag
